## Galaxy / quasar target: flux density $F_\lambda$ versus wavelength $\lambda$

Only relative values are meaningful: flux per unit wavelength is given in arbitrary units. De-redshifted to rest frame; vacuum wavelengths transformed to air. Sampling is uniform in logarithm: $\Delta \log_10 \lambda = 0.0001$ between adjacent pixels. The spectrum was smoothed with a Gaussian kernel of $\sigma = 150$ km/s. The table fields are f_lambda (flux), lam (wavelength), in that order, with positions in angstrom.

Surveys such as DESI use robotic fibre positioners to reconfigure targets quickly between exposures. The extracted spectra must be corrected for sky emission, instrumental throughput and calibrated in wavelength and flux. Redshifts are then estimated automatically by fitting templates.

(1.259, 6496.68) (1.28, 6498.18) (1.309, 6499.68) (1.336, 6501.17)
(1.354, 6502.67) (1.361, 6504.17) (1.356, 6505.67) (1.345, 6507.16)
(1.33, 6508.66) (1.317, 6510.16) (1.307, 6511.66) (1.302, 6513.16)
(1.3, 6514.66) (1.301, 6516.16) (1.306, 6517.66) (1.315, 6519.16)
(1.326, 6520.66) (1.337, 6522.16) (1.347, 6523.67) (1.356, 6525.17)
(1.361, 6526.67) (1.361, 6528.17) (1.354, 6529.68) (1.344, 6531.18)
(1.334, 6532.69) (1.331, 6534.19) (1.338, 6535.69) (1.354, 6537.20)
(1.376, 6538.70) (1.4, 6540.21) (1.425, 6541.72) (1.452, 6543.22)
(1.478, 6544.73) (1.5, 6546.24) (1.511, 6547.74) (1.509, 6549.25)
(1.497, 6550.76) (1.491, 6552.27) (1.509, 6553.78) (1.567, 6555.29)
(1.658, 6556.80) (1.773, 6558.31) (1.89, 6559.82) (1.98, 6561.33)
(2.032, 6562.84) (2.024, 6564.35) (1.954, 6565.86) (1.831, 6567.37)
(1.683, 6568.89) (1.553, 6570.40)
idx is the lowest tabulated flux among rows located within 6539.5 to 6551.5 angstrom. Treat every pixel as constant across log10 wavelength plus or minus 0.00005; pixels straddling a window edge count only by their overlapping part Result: 1.4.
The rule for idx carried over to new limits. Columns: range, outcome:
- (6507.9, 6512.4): 1.307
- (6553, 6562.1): 1.509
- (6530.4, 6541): 1.331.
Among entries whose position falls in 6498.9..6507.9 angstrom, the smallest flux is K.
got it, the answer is 1.309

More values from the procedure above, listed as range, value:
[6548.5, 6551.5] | 1.497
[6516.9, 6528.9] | 1.306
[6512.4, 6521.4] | 1.3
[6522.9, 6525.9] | 1.347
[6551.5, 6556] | 1.491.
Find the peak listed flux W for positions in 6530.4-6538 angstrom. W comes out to 1.354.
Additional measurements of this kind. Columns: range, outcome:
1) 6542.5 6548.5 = 1.511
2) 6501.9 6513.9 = 1.361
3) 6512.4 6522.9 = 1.337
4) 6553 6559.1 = 1.773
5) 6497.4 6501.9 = 1.336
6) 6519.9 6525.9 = 1.356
